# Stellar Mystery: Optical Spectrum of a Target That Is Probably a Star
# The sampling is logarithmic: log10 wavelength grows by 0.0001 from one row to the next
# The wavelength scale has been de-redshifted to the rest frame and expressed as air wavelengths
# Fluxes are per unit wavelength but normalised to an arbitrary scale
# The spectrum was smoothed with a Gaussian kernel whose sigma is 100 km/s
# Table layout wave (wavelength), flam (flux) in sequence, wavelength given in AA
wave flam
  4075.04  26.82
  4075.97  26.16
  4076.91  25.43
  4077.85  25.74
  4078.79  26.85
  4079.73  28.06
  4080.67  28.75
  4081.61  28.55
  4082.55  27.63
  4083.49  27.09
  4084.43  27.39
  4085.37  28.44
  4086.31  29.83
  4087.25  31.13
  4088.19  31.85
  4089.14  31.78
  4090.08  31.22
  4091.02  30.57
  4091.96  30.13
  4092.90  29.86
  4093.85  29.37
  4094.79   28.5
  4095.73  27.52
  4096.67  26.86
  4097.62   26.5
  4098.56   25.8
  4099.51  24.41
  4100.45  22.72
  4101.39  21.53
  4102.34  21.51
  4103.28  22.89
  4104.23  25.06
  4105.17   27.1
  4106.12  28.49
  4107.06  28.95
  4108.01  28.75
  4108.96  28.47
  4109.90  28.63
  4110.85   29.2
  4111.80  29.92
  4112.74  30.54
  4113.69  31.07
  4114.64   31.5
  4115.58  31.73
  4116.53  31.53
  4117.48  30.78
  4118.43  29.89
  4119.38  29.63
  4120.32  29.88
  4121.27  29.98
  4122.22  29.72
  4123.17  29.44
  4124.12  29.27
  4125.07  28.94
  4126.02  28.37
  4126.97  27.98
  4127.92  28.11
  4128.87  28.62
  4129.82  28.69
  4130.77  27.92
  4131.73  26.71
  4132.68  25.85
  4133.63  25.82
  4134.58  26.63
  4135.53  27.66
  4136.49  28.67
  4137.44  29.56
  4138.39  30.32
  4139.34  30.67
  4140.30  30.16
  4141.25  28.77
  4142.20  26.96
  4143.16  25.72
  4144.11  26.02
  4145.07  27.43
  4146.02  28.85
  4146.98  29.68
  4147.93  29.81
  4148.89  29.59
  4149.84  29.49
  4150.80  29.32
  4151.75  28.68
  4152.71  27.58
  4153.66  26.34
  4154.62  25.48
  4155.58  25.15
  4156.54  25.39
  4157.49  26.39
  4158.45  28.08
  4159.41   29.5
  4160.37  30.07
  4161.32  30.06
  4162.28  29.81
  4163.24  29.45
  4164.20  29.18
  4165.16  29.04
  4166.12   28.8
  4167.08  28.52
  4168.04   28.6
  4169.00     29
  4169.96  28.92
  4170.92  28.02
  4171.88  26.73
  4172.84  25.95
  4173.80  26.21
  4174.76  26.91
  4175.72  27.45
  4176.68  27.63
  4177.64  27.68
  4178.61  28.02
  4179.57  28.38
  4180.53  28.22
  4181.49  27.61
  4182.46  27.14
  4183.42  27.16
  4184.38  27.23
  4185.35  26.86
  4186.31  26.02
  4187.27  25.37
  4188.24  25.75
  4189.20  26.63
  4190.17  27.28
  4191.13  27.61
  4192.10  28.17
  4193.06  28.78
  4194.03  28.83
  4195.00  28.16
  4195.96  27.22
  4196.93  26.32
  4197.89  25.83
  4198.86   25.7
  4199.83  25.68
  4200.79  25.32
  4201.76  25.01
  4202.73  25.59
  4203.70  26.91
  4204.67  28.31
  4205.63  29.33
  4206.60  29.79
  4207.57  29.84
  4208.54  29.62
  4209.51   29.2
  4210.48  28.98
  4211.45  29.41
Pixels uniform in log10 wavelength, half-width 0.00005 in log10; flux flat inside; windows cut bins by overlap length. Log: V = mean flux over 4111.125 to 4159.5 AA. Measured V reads 28.6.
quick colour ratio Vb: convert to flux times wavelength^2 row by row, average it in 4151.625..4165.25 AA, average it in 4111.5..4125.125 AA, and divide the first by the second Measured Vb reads 0.94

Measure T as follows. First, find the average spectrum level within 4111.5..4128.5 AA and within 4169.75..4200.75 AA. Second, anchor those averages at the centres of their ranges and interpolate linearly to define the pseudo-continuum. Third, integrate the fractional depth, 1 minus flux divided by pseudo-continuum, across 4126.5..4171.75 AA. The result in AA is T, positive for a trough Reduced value 0.7 AA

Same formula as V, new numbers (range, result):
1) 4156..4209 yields 27.7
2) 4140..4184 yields 28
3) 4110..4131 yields 29.7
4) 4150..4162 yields 27.8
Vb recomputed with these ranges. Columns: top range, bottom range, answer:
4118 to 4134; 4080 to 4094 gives 0.98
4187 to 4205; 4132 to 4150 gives 0.97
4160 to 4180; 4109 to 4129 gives 0.97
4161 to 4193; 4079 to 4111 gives 1.04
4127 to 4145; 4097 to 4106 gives 1.17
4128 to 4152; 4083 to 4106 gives 1.05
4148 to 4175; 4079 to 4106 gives 1.05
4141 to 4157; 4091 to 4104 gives 1.09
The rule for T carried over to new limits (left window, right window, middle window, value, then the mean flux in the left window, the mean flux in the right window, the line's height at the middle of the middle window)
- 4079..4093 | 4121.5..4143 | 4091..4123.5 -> 0.8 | 29.4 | 28.4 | 28.9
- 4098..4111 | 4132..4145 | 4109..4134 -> -2.2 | 25.9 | 27.9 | 26.9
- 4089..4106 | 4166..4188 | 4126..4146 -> -0.6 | 26.8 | 27.5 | 27.1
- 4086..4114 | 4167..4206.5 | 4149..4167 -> -0.5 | 28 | 27.2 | 27.5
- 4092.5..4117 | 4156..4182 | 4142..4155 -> 0.0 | 27.6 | 28.1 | 28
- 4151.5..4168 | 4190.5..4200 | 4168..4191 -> 0.3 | 28.1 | 27.3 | 27.6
